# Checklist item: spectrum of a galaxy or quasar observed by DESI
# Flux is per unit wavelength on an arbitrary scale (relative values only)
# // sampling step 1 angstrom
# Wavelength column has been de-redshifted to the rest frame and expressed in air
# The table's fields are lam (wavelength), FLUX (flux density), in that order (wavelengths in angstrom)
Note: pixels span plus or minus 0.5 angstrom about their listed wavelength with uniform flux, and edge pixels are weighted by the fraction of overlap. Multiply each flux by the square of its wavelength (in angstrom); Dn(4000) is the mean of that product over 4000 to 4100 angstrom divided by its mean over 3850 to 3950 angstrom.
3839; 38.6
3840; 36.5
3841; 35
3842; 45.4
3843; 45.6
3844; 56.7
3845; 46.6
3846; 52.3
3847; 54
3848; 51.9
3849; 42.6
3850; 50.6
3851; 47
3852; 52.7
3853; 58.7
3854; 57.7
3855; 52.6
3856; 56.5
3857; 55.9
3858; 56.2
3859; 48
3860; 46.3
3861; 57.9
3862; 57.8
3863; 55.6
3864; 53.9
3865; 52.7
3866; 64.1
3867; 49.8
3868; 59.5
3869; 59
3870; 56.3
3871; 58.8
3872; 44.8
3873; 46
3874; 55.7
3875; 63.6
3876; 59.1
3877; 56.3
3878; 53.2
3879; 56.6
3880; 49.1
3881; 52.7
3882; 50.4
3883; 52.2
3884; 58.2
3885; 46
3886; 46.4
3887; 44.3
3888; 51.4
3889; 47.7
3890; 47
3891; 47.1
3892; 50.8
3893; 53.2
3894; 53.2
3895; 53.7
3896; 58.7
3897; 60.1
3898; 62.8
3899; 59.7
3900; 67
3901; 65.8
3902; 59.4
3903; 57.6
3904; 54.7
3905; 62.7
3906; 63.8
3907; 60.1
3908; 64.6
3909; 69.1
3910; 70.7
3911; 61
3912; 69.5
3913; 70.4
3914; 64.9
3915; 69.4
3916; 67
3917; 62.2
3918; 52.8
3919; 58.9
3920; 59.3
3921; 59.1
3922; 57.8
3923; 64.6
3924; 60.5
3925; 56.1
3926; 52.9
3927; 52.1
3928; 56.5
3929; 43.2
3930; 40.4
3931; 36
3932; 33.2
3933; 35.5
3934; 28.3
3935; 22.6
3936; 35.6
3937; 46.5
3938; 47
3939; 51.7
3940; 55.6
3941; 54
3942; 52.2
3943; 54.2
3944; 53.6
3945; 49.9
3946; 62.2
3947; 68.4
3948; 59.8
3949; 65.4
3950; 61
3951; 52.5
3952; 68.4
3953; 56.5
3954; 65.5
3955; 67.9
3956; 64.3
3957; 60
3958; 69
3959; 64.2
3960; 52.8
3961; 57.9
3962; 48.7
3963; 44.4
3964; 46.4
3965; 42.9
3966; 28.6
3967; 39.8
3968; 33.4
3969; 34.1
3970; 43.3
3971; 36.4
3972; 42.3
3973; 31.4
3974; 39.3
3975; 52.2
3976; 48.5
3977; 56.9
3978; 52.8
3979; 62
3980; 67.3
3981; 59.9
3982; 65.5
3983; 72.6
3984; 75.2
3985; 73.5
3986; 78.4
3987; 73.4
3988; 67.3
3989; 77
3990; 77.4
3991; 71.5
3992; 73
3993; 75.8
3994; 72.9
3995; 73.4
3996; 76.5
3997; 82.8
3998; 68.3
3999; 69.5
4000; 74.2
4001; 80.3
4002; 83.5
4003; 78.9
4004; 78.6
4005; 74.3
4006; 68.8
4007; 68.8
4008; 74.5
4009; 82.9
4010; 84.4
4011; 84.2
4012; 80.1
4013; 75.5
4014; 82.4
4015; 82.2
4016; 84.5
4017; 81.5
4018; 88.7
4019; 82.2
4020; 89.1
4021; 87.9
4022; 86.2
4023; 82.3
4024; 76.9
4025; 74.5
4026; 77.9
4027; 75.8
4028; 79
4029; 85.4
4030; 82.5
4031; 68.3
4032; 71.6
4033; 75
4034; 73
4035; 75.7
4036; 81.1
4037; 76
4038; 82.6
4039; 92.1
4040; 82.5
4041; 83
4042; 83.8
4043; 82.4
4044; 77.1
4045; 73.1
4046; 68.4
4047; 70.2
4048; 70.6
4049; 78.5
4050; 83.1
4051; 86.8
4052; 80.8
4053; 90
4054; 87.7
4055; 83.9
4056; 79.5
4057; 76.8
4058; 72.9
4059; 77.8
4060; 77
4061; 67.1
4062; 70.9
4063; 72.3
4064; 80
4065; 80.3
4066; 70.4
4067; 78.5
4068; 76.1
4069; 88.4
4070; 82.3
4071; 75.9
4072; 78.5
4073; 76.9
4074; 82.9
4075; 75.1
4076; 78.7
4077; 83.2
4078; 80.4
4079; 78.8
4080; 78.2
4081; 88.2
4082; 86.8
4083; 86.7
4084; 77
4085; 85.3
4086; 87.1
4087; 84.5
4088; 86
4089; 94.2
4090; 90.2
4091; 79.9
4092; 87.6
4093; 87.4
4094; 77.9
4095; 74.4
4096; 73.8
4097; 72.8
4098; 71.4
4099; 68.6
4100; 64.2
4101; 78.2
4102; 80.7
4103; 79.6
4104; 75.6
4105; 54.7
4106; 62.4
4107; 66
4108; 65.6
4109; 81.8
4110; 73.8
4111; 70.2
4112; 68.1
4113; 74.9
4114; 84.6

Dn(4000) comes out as 1.6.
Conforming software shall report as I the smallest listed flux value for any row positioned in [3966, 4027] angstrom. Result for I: 28.6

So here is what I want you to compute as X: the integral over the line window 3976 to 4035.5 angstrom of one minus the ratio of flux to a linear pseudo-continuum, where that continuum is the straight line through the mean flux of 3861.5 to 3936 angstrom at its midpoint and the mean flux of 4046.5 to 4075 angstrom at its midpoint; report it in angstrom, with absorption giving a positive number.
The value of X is -4.3 angstrom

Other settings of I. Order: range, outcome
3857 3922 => 44.3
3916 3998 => 22.6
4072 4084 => 75.1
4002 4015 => 68.8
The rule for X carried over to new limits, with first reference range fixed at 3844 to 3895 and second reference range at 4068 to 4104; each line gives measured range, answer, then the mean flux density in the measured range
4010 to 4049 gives -3.4 angstrom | 79.7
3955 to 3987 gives 6.0 angstrom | 53.6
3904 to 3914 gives -1.3 angstrom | 65.2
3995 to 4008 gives -1.0 angstrom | 75.3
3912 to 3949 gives 4.6 angstrom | 53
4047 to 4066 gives -0.4 angstrom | 78.2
